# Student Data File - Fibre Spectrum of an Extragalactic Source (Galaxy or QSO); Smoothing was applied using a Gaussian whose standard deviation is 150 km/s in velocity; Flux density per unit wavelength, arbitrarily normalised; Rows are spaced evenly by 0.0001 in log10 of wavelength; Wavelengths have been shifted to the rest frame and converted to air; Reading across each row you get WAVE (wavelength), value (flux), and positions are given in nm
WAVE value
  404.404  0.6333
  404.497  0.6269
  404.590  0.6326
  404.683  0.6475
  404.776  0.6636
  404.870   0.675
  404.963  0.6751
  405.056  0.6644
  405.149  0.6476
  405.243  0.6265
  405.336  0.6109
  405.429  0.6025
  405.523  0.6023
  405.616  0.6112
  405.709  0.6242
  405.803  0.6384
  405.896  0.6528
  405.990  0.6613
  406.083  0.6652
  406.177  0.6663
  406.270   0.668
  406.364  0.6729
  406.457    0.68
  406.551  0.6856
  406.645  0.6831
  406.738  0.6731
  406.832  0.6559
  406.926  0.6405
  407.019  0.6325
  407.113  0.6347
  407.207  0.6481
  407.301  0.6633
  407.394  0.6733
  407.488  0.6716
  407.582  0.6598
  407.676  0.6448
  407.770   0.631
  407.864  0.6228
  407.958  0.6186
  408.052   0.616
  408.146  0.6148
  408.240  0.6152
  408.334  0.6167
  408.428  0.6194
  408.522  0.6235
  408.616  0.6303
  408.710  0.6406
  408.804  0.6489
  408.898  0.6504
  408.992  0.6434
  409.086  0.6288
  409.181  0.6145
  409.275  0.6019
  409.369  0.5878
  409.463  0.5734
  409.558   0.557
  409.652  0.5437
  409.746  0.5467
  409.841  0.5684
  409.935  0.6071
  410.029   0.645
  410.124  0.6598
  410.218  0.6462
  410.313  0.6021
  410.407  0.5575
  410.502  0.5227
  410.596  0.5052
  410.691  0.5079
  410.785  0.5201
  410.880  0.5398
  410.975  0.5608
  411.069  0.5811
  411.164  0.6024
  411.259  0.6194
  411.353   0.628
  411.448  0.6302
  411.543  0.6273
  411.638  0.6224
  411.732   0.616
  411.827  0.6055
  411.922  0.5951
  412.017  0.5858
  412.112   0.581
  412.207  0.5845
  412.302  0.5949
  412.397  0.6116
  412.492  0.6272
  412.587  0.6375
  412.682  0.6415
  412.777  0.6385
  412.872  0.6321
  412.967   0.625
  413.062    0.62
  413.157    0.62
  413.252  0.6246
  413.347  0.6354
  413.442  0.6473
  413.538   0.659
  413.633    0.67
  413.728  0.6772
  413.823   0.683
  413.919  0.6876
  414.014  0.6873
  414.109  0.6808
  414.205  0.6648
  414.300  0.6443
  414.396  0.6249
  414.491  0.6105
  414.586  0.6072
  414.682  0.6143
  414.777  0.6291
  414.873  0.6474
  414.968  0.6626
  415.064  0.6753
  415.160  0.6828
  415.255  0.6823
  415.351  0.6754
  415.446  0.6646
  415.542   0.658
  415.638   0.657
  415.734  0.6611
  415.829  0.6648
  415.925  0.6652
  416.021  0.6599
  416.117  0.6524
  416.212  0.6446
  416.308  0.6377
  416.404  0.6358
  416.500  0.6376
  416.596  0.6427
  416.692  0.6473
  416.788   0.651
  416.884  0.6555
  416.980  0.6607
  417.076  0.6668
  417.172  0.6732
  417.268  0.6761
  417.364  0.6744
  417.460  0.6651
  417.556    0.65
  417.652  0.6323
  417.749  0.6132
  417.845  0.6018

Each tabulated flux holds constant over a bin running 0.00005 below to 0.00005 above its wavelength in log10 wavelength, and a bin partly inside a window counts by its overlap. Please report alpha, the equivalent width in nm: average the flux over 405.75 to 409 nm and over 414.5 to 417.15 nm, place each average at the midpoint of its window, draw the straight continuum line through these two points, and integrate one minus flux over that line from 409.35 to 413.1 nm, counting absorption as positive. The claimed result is 0.323 nm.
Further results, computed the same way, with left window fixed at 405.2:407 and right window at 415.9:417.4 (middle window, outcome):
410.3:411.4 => 0.15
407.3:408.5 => 0.03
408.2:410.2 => 0.12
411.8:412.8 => 0.07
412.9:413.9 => 0.01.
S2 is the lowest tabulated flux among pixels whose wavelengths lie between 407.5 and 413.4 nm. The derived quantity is 0.5052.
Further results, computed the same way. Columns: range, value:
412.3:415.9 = 0.5949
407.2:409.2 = 0.6145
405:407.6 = 0.6023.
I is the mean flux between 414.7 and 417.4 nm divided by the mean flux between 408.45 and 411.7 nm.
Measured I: 1.1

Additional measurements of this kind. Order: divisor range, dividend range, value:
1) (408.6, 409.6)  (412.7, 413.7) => 1.04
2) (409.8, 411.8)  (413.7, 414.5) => 1.13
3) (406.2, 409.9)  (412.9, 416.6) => 1.03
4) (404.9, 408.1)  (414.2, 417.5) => 1.01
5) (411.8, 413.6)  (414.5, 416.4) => 1.05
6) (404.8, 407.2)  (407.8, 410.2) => 0.94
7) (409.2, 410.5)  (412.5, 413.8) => 1.09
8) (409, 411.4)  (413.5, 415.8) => 1.13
